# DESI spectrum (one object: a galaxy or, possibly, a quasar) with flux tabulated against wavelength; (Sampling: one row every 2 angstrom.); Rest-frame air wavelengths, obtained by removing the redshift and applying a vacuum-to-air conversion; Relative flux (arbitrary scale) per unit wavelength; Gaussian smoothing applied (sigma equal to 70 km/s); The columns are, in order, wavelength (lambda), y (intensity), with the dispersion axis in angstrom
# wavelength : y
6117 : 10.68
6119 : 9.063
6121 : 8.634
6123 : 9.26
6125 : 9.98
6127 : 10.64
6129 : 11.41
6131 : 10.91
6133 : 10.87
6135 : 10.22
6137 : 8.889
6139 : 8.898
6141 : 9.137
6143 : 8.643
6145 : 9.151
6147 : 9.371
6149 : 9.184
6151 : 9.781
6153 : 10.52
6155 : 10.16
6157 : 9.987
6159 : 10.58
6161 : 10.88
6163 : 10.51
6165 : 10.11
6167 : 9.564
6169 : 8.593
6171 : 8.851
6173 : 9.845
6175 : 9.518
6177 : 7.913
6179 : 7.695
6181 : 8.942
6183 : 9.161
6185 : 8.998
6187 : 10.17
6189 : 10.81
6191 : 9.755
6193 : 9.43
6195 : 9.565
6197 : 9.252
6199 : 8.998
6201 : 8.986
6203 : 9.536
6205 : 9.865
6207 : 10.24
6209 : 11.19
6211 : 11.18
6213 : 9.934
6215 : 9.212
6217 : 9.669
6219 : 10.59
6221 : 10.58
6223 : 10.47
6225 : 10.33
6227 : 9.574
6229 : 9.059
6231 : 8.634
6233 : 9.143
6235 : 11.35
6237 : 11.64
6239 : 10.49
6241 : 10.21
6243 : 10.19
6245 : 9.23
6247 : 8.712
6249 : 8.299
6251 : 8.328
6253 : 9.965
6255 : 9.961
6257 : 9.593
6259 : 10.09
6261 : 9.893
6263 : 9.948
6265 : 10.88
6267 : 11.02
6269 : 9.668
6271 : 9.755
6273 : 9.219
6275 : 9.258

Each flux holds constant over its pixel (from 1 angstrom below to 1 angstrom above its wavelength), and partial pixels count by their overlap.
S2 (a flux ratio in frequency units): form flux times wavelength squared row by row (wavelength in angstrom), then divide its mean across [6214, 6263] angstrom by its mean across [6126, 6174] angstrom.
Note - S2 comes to 1.02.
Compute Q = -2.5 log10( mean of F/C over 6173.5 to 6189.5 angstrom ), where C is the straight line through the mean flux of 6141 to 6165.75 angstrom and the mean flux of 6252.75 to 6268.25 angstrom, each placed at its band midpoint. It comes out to 0.09 mag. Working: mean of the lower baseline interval 9.87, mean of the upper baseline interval 10.2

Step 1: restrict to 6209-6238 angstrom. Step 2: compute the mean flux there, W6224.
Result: 10.1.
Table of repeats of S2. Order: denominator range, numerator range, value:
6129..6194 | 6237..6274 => 1.05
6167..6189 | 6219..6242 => 1.14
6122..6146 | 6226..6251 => 1.02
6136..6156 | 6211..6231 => 1.09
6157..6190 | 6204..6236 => 1.07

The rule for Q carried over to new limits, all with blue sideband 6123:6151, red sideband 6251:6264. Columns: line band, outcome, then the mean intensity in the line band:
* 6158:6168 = -0.06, 10.3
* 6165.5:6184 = 0.10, 8.93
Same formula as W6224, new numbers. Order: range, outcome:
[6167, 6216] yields 9.49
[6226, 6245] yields 9.99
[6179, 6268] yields 9.82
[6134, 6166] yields 9.75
